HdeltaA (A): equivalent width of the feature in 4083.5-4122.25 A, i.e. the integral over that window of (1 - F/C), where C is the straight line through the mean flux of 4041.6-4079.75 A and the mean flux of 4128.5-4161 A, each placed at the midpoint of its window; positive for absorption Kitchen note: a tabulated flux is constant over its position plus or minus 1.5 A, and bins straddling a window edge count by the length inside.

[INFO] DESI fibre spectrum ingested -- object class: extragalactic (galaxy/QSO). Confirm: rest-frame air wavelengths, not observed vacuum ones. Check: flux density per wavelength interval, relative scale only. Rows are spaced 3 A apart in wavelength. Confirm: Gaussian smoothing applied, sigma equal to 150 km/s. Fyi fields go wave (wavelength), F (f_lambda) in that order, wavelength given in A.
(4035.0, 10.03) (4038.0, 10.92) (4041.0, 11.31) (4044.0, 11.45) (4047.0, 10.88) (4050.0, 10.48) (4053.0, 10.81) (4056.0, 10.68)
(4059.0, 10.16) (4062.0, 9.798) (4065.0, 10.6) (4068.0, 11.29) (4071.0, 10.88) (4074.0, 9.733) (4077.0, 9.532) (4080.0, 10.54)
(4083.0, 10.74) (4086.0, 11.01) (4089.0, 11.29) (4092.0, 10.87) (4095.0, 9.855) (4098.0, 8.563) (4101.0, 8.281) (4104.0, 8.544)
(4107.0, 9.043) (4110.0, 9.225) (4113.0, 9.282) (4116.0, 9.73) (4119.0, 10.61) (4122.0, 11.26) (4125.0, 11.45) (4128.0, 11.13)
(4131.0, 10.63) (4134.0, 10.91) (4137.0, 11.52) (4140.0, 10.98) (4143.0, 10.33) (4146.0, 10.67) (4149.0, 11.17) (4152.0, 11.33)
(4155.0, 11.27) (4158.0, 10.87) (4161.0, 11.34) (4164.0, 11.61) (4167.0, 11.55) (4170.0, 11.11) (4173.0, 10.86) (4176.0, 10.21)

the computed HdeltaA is 3.5 A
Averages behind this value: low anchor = 10.5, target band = 9.79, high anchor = 11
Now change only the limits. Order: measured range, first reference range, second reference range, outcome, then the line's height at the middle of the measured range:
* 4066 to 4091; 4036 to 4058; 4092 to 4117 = -1.7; 9.94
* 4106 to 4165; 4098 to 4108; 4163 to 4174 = -4.8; 9.93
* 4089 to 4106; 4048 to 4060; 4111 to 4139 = 2.0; 10.6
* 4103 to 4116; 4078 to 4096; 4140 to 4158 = 2.0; 10.8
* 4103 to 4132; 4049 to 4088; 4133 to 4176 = 1.9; 10.8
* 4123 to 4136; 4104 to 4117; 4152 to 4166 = -1.3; 10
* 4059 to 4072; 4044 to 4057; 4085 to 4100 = 0.0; 10.6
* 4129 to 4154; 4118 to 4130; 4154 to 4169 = 0.6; 11.2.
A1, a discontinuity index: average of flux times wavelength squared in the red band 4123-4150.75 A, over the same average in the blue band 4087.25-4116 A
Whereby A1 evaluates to 1.18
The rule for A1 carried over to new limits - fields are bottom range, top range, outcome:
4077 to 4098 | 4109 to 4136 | 1.02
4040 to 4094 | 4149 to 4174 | 1.10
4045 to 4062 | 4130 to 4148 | 1.07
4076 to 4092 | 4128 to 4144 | 1.05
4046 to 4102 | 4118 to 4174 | 1.11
